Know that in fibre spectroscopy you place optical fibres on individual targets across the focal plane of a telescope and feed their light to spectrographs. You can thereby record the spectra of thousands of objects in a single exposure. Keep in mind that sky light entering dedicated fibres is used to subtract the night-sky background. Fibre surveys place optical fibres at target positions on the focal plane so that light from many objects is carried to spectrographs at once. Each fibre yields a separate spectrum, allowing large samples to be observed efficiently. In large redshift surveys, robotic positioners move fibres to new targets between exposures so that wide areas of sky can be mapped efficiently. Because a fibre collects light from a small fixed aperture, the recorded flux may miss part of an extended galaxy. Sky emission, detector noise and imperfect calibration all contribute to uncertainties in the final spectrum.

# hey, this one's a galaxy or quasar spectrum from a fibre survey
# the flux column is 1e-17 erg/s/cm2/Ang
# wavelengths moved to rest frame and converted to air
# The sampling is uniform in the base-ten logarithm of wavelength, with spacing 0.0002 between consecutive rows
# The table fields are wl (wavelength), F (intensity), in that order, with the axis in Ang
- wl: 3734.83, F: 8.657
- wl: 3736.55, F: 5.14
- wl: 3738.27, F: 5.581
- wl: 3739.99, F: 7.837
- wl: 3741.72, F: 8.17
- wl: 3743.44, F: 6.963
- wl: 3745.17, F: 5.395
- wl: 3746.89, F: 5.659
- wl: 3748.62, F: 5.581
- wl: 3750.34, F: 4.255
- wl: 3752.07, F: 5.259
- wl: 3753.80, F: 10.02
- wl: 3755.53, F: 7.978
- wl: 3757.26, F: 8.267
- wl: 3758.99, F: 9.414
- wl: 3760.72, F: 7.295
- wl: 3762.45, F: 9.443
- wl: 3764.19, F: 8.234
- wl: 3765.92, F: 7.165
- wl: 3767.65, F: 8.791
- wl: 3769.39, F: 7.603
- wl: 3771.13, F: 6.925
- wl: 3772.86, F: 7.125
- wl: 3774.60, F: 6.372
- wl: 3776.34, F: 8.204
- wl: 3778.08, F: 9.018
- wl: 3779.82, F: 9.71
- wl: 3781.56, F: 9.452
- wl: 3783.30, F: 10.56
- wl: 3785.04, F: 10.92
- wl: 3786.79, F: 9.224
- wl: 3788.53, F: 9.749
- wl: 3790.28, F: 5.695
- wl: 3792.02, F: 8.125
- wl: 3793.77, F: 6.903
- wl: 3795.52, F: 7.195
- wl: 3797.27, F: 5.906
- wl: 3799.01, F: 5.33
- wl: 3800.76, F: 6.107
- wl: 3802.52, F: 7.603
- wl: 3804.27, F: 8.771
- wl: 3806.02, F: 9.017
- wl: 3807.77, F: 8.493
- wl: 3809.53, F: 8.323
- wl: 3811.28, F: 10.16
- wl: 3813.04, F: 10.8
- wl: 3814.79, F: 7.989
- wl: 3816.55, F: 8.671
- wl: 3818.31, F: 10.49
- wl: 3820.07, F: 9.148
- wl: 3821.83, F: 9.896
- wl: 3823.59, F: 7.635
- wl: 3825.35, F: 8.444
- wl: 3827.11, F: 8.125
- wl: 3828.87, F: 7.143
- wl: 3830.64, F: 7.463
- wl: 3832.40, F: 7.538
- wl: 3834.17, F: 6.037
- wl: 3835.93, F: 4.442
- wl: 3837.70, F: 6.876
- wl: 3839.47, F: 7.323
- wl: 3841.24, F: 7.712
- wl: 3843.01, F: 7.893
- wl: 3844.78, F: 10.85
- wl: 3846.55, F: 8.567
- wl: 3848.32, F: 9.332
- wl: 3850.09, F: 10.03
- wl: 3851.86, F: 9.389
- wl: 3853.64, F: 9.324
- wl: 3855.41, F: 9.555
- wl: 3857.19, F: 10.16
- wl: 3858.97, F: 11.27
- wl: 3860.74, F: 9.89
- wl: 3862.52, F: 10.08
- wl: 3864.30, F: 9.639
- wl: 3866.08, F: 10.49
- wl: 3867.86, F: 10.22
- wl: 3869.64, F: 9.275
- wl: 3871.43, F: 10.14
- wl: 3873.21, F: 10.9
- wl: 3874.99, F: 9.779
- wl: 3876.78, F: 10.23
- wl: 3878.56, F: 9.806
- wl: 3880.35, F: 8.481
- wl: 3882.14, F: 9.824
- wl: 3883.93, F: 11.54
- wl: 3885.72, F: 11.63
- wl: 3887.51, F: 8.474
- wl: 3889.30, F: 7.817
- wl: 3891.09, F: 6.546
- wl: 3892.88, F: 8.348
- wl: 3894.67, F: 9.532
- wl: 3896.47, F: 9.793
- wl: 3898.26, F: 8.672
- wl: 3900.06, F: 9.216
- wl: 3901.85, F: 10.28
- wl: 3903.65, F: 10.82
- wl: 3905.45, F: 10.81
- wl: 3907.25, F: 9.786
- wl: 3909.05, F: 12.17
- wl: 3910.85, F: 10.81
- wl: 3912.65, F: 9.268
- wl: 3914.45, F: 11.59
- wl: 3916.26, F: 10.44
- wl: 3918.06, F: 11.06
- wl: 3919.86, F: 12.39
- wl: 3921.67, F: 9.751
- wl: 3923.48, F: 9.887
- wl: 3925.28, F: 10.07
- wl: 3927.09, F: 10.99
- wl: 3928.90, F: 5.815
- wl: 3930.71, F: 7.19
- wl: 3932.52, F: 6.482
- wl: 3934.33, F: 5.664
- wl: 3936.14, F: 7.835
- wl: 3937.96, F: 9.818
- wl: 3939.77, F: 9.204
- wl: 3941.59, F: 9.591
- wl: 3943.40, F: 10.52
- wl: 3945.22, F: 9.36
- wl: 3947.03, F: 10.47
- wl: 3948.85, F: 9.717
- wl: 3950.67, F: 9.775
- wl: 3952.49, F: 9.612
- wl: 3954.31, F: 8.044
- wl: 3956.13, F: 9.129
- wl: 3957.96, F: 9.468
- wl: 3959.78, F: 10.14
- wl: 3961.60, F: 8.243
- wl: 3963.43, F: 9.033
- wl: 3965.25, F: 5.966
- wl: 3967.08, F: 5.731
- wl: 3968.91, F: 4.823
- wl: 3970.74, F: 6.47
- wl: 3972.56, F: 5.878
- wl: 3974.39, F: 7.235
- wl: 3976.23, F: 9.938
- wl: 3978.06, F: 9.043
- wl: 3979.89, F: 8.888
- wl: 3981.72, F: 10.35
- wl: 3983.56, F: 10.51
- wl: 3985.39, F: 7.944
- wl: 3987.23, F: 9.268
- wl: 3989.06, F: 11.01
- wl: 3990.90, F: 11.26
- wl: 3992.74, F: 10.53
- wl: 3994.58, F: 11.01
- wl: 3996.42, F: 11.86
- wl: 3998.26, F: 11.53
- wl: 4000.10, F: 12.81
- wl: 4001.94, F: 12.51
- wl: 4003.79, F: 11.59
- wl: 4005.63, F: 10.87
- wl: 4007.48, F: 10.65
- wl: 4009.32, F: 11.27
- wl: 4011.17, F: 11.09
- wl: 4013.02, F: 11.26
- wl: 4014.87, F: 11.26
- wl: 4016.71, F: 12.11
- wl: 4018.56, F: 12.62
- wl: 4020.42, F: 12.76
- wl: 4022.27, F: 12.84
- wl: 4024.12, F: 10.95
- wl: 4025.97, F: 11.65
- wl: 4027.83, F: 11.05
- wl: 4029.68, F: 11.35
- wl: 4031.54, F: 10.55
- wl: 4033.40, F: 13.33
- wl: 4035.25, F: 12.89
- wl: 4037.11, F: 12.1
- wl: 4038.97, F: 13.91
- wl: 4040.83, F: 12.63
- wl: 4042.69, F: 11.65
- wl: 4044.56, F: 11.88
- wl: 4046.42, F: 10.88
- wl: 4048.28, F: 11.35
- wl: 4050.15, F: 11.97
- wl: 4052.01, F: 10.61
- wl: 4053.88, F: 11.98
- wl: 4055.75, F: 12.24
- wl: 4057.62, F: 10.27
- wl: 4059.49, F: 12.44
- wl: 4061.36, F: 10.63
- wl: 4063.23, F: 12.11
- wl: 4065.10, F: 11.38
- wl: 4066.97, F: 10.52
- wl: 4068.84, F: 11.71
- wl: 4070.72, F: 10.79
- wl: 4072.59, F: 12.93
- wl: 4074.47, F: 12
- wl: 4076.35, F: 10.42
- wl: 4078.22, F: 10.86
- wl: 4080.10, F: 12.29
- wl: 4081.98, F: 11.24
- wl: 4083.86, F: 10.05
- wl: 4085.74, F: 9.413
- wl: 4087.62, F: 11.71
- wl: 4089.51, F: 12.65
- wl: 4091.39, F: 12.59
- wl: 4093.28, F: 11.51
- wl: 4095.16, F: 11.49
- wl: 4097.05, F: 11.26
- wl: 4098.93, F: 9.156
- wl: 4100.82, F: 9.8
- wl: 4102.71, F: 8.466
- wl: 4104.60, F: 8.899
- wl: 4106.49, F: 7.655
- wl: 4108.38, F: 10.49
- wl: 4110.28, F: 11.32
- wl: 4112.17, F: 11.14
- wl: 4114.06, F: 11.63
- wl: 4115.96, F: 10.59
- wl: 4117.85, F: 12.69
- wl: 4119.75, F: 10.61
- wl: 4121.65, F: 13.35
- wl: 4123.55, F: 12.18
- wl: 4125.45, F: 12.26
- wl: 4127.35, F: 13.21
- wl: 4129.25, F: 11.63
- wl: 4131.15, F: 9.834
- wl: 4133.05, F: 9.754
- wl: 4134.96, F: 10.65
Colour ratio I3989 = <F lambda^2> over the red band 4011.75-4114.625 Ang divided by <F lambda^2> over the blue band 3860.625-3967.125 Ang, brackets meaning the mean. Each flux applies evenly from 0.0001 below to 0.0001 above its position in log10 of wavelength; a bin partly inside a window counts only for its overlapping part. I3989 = 1.29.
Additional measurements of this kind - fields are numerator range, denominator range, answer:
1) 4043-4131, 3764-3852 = 1.58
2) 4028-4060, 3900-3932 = 1.25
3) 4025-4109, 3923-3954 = 1.35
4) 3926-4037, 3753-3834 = 1.31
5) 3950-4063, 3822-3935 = 1.22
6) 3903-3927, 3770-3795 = 1.36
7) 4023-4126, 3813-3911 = 1.37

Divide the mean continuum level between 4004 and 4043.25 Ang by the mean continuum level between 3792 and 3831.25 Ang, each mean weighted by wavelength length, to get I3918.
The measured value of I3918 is 1.5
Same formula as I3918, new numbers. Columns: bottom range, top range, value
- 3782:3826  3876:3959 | 1.13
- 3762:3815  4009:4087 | 1.41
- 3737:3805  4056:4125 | 1.45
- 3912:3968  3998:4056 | 1.30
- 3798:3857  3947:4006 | 1.13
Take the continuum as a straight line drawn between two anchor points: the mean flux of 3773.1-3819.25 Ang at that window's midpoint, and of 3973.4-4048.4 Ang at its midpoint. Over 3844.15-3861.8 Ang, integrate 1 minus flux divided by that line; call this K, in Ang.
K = -1.3 Ang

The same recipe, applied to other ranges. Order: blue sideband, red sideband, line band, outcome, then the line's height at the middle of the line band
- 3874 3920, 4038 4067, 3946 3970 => 4.9 Ang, 10.6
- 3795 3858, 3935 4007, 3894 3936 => -3.2 Ang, 8.97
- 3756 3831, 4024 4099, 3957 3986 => 6.5 Ang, 10.5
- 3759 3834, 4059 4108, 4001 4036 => -4.8 Ang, 10.3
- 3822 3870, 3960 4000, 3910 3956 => -2.7 Ang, 8.89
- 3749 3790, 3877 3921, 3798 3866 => 3.7 Ang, 9.07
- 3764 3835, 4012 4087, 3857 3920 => -3.9 Ang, 9.42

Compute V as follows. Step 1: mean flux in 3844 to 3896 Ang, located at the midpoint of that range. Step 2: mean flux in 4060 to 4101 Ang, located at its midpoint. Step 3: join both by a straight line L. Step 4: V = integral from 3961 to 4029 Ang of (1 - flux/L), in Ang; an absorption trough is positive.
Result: 3.3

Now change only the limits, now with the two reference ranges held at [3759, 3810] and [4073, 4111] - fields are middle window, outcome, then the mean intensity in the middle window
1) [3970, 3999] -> 0.7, 9.56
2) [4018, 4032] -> -2.2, 11.7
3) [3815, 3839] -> 1.7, 7.83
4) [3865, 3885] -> -2.8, 10.1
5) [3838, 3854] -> -0.5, 8.85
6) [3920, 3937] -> 1.7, 8.38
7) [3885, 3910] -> -1.4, 9.55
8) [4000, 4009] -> -1.5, 11.6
